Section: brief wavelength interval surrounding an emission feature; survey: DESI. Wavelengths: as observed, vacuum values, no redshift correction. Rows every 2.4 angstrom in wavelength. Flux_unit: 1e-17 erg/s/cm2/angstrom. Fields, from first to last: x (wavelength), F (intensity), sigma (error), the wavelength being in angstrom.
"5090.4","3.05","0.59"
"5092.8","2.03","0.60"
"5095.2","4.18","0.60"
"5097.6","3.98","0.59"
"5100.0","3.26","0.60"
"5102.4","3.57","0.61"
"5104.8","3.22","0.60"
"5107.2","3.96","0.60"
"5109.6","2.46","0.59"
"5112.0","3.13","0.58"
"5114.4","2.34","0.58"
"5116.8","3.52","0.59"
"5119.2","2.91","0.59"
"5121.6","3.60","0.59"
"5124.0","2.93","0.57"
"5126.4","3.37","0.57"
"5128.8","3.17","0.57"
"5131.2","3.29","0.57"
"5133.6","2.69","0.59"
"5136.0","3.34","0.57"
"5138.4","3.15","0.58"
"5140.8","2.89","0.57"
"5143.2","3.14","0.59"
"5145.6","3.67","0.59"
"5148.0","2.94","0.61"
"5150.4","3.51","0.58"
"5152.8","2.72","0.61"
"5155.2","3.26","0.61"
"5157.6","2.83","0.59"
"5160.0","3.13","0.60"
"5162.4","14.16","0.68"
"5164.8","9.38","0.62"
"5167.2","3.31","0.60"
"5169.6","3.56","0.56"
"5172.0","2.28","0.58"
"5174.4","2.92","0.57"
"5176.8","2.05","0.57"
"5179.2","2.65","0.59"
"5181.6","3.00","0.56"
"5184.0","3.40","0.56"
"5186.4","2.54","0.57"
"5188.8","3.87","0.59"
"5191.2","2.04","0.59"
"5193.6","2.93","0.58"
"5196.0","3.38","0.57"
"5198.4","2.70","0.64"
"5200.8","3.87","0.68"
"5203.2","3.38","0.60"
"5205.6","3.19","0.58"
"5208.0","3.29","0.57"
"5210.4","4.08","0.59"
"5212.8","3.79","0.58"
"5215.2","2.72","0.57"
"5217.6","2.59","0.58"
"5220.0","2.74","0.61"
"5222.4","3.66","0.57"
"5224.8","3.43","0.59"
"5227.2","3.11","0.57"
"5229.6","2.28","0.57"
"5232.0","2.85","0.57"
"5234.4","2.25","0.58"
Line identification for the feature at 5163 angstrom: H-beta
